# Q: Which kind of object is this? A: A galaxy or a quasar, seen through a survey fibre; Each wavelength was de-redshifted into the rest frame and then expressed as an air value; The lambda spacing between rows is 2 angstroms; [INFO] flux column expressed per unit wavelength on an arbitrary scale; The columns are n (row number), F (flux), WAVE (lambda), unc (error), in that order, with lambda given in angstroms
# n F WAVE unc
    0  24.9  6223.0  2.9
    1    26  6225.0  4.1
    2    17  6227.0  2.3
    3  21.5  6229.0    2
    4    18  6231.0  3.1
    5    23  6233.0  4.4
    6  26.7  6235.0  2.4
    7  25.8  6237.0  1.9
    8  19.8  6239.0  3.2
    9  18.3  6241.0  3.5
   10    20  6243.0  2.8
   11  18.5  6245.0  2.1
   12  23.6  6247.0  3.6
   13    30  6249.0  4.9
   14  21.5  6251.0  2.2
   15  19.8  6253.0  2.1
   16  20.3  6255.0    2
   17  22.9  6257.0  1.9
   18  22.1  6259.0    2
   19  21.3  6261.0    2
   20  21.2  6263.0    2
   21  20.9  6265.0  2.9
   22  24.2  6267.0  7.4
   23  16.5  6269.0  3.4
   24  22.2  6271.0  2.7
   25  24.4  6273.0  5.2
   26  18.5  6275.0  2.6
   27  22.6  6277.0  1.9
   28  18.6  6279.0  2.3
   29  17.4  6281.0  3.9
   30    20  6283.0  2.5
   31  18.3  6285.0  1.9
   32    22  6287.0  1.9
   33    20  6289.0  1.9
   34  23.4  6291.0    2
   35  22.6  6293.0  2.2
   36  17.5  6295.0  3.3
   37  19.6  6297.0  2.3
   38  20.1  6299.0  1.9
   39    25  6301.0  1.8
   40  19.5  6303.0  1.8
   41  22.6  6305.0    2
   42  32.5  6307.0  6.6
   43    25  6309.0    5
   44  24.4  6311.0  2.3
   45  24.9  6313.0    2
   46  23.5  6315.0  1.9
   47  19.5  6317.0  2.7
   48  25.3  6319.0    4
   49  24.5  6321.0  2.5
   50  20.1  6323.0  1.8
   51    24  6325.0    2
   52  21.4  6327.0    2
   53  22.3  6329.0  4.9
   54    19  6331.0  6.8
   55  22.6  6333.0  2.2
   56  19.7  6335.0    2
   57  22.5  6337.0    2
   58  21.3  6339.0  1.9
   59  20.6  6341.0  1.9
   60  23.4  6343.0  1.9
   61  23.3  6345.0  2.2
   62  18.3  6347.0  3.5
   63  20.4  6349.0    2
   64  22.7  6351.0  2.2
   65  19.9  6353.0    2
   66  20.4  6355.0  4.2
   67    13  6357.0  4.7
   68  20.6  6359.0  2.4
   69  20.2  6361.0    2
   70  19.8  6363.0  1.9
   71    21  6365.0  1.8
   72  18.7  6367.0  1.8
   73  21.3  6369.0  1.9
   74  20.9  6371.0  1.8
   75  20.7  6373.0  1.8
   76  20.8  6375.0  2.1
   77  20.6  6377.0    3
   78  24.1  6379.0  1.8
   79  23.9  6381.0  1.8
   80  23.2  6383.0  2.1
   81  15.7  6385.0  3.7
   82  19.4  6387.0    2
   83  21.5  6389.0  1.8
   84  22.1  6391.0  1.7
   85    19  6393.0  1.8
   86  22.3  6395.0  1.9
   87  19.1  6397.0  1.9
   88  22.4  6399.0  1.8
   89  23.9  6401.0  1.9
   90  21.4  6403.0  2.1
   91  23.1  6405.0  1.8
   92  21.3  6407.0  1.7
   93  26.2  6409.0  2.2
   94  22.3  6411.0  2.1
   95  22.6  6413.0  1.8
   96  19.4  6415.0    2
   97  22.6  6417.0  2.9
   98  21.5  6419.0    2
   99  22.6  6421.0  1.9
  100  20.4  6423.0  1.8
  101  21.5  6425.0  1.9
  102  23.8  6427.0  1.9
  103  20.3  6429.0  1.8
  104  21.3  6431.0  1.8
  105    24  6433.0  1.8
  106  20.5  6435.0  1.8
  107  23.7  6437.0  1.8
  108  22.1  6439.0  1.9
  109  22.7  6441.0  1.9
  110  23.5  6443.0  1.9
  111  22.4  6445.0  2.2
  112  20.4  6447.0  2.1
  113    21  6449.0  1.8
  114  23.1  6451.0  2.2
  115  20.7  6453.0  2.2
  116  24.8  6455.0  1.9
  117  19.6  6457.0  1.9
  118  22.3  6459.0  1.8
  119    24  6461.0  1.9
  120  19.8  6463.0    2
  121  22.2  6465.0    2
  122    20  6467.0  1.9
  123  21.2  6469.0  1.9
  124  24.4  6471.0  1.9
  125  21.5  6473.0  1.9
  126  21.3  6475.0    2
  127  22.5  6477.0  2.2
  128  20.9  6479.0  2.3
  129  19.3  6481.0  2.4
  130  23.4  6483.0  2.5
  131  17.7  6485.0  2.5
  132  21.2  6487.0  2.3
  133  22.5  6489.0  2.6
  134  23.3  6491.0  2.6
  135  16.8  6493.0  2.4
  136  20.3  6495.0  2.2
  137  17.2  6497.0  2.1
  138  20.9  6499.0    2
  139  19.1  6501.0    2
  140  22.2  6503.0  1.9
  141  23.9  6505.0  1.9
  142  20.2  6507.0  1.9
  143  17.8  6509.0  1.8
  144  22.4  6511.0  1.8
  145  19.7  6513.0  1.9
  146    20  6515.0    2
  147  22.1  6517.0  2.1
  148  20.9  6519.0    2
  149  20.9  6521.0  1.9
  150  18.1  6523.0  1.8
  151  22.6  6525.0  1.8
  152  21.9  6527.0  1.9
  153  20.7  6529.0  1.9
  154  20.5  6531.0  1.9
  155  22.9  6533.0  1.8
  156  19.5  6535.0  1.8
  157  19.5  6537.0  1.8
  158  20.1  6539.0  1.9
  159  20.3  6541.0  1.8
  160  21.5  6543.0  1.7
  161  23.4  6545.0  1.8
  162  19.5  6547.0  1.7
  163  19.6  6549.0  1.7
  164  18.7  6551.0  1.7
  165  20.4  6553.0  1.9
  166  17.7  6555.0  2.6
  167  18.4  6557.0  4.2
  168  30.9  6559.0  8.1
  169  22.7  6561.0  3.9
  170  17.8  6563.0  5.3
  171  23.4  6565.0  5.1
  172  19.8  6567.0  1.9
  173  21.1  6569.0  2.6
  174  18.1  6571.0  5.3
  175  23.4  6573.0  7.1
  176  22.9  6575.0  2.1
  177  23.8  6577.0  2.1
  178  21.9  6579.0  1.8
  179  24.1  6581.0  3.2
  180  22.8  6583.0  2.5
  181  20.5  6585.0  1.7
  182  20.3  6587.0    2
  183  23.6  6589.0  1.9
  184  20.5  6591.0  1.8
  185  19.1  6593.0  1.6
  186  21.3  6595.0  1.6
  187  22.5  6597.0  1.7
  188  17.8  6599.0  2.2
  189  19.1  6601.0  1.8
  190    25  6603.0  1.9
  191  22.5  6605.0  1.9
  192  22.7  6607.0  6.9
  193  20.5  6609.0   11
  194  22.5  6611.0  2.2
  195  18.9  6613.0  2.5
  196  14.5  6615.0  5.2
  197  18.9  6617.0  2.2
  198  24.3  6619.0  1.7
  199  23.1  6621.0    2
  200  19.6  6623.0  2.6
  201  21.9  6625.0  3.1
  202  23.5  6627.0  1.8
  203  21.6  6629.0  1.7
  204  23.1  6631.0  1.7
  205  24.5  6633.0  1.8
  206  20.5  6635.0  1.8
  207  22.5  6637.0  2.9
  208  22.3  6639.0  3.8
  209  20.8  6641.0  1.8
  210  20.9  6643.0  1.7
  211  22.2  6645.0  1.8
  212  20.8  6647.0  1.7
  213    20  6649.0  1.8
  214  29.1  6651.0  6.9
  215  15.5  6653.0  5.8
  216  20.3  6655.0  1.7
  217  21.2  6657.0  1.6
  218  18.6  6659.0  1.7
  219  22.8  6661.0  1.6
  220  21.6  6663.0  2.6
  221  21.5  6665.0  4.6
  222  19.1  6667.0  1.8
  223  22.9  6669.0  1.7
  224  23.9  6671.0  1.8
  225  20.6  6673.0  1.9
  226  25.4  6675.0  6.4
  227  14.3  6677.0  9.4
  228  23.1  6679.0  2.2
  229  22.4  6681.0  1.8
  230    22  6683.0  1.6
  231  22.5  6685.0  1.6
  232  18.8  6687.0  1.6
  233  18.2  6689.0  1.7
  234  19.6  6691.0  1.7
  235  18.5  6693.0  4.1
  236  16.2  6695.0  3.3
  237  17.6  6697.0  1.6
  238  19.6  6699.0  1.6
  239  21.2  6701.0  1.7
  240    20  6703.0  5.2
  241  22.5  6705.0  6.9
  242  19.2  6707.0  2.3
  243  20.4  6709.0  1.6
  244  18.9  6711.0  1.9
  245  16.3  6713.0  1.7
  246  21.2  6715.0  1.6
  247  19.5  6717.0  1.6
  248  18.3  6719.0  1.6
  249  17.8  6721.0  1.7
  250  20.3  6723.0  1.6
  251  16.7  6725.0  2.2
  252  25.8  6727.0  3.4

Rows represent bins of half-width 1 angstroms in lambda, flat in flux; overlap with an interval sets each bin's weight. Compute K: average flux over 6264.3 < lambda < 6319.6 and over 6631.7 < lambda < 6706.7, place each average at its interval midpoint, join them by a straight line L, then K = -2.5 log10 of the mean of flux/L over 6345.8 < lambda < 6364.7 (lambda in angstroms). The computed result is 0.11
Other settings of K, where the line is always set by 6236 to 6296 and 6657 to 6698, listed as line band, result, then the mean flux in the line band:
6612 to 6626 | 0.02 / 20.2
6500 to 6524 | 0.01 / 20.6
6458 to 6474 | -0.06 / 21.9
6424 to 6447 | -0.07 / 22.3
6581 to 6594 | -0.04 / 21.4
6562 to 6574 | 0.00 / 20.6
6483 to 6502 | 0.04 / 20.1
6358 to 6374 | 0.03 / 20.4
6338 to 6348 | -0.02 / 21.4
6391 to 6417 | -0.05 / 22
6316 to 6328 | -0.07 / 22.5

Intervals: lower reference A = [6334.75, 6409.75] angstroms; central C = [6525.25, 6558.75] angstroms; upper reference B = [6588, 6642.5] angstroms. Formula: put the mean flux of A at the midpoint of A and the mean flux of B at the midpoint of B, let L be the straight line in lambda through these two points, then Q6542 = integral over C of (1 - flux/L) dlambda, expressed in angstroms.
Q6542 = 1.1 angstroms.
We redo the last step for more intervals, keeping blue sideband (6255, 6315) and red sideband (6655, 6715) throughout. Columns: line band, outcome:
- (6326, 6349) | 0.3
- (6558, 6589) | -2.3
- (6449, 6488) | -0.9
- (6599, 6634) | -1.5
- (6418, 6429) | -0.3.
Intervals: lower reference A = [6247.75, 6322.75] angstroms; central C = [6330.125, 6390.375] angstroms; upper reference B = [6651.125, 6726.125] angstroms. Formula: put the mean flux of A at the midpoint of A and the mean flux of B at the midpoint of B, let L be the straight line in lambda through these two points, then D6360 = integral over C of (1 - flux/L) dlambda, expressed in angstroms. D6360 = 2.7 angstroms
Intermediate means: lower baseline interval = 22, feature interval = 20.7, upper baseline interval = 20.1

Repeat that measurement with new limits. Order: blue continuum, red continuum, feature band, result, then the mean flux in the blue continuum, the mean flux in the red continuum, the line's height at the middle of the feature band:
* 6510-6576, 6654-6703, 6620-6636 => -1.2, 21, 20.5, 20.7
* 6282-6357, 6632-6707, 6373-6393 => 0.5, 21.8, 20.9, 21.7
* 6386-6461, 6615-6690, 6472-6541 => 3.3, 21.9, 21.4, 21.7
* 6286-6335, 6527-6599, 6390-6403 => 0.3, 22.5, 21.2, 22.1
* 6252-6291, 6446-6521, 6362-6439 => -2.2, 20.8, 21.1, 21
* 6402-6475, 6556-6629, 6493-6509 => 1.2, 22.1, 21.5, 21.8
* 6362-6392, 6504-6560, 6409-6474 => -3.5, 20.9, 20.9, 20.9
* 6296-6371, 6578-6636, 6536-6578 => 0.7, 21.7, 21.4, 21.5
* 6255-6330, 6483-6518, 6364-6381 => 0.1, 21.9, 20.5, 21.4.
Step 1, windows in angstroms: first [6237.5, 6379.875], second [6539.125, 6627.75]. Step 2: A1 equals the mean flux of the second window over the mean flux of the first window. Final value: 0.99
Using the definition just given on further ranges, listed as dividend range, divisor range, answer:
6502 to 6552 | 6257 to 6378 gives 0.97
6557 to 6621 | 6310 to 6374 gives 1.01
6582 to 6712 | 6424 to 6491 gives 0.96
